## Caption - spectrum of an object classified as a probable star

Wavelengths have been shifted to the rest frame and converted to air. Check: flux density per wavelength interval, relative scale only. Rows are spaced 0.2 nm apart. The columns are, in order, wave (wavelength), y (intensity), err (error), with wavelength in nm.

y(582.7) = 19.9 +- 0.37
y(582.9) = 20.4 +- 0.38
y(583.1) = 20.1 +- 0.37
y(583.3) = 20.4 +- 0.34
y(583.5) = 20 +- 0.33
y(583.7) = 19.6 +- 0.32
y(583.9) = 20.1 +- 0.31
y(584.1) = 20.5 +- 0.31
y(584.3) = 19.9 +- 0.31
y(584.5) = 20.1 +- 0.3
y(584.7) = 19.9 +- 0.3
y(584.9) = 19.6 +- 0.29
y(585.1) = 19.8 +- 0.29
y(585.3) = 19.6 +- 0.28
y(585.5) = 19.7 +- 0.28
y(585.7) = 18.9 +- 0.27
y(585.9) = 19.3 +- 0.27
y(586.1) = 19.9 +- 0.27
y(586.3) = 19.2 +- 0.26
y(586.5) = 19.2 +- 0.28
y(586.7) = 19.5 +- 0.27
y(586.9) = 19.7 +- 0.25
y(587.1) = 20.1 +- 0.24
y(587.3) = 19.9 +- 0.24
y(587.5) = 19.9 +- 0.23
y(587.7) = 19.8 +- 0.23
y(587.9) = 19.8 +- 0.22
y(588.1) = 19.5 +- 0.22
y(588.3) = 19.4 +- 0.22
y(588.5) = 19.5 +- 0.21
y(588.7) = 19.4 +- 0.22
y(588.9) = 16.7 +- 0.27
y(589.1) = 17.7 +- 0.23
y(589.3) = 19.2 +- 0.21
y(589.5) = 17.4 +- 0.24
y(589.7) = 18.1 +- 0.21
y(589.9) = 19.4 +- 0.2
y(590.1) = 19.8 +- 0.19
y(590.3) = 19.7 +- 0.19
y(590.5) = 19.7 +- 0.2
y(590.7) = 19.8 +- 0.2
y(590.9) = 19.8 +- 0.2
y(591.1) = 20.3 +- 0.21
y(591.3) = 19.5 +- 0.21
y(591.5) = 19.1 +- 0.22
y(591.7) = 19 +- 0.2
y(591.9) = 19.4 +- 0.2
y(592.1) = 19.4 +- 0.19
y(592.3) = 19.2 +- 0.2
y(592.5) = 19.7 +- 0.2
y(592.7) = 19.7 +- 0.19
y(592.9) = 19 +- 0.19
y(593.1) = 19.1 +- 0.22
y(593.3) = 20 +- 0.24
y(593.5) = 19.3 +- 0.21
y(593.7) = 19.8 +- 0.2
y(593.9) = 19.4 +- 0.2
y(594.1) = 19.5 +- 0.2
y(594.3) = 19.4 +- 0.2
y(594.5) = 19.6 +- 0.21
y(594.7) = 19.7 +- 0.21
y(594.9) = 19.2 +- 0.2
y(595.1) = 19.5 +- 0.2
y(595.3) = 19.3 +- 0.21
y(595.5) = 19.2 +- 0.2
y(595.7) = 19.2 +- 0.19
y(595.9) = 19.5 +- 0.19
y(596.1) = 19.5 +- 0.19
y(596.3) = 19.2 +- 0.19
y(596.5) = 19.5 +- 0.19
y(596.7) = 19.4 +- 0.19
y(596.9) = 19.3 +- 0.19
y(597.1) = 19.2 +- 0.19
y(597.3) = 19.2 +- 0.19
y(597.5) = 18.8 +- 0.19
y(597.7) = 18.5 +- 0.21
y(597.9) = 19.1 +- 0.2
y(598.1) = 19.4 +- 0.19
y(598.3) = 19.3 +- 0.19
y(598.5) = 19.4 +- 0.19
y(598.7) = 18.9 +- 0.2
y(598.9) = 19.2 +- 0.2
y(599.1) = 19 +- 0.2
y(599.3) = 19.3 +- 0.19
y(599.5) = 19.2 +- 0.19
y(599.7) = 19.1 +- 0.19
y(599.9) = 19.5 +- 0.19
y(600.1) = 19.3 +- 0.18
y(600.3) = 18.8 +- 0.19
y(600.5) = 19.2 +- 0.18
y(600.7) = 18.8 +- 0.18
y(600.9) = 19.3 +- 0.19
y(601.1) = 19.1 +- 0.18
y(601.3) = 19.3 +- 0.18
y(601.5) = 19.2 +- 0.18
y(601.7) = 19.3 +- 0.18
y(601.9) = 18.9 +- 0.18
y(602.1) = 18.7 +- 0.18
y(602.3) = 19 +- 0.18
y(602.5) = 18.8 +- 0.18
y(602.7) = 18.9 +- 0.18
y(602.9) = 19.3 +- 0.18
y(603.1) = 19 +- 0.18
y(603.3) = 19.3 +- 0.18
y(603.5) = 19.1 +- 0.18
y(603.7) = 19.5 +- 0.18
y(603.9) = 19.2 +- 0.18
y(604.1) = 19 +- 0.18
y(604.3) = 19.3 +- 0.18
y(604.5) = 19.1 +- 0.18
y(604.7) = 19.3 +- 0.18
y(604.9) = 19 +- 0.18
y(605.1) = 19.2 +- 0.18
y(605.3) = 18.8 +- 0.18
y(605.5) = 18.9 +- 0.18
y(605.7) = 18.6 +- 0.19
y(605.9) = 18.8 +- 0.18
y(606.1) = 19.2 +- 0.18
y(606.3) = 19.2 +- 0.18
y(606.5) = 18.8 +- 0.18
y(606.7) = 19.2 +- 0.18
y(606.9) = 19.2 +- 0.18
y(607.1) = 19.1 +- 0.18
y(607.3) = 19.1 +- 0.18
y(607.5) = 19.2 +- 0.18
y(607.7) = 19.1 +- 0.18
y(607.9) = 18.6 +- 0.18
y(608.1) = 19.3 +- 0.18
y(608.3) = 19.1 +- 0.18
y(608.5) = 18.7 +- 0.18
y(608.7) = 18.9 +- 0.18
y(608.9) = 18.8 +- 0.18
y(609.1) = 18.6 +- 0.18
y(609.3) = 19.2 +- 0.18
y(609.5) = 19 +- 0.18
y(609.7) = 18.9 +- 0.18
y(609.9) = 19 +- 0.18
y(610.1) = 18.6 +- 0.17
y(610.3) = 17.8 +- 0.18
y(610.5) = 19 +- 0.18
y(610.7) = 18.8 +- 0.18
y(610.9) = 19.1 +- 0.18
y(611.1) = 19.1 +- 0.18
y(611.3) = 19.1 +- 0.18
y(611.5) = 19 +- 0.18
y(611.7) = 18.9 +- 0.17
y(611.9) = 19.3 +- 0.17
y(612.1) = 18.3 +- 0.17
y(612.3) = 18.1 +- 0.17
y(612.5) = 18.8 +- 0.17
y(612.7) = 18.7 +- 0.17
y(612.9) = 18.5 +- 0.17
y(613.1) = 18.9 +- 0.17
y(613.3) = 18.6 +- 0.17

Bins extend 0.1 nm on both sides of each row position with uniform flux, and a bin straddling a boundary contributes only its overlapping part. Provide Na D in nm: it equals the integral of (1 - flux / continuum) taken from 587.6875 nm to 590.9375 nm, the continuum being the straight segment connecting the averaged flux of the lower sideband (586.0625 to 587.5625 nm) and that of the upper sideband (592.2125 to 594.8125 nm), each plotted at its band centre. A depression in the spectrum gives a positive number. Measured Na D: 0.09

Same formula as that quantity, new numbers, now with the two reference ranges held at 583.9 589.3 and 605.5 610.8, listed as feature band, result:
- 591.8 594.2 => -0.018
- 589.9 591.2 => -0.029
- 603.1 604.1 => -0.010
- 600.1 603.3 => 0.005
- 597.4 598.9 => 0.009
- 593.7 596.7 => -0.025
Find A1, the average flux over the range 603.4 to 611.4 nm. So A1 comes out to 19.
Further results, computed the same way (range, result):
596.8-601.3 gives 19.1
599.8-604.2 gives 19.1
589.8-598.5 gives 19.4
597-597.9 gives 18.9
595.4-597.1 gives 19.3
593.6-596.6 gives 19.4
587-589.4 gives 19.2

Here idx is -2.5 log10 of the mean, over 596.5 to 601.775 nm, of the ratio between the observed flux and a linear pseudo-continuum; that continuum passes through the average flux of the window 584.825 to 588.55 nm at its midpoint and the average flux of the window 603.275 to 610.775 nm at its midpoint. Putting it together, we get 0.00 mag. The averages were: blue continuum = 19.6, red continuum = 19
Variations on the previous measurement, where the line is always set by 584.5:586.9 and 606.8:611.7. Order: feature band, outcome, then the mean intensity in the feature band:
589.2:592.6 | 0.005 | 19.3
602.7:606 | -0.001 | 19.1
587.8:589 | 0.024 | 19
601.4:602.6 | 0.008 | 19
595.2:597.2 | -0.003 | 19.3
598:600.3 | -0.001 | 19.2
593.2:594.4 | -0.013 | 19.6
